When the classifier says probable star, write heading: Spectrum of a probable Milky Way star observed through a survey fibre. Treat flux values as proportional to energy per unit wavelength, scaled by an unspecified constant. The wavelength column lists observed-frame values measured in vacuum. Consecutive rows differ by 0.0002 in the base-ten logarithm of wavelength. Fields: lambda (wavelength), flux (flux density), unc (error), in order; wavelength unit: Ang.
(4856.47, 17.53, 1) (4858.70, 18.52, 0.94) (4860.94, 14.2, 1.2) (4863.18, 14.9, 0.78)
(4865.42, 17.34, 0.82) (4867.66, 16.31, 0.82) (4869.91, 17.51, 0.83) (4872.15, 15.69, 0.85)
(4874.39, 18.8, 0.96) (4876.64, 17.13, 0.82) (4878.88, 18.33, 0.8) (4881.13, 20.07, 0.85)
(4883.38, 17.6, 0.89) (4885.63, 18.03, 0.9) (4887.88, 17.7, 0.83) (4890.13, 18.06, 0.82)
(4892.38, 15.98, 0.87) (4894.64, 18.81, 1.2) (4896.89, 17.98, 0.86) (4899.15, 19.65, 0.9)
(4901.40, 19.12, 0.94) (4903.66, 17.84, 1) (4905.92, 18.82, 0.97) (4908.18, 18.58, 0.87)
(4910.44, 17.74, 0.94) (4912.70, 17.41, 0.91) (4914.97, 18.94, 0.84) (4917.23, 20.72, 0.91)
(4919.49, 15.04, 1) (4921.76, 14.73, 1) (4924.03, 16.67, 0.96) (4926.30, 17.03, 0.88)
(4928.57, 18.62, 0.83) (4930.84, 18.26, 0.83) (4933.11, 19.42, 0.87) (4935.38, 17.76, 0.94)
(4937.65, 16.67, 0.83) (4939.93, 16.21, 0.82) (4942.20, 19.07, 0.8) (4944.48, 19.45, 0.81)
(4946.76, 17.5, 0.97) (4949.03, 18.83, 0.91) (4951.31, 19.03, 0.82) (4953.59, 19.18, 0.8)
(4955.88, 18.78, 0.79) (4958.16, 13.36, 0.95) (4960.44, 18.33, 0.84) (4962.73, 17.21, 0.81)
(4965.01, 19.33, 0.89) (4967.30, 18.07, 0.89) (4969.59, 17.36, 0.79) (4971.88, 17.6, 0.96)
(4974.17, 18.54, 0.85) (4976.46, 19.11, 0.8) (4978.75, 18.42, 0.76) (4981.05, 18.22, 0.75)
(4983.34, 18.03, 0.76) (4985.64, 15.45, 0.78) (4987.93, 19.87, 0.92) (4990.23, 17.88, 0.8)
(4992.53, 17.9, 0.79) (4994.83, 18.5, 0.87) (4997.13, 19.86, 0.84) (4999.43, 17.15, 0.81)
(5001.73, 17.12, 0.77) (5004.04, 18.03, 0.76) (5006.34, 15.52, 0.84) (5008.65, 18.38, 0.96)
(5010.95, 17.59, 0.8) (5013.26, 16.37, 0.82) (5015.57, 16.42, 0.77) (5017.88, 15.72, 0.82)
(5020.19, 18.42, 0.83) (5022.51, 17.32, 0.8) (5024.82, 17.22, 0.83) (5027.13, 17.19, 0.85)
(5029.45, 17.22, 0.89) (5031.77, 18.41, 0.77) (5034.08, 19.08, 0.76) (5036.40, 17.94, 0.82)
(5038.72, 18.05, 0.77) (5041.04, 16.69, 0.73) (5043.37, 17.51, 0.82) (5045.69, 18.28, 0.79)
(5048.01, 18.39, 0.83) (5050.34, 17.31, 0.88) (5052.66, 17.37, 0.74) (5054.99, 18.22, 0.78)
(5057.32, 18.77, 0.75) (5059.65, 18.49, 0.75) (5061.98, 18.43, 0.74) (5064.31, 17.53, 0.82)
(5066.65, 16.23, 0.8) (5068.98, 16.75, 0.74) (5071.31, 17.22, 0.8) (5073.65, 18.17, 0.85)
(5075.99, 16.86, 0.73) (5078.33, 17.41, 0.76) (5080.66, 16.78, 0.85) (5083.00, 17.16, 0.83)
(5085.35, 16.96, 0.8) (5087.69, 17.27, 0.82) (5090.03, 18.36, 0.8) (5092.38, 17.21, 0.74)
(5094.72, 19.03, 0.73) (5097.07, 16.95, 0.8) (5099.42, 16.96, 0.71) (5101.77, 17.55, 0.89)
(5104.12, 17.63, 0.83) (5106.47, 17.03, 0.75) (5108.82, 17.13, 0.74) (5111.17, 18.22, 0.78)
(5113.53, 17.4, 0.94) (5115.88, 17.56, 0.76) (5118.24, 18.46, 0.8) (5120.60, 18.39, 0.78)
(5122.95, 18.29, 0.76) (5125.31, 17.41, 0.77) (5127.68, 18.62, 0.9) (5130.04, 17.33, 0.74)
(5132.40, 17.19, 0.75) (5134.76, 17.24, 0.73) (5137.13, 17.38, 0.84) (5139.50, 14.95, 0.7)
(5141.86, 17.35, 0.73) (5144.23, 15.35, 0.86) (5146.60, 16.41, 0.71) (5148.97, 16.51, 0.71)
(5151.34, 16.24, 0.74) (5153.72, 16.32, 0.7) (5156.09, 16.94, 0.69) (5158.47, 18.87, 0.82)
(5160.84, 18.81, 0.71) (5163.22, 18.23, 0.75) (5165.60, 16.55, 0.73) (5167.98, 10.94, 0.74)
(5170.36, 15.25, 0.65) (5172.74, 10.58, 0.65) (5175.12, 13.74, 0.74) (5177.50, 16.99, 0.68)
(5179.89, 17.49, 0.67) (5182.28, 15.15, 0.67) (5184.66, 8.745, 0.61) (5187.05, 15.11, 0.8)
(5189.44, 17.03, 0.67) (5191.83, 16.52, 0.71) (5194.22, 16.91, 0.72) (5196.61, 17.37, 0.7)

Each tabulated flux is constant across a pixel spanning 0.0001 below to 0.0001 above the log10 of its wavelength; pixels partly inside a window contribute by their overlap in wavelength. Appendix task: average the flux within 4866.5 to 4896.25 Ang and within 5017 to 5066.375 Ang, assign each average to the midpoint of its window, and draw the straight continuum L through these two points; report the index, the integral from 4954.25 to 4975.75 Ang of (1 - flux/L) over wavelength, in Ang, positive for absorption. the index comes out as 0.1 Ang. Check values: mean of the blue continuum 17.7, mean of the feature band 17.7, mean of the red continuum 17.8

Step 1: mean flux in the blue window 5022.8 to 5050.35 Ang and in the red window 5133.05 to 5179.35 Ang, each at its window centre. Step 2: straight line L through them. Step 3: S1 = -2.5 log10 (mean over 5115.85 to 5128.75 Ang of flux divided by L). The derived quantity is -0.10 mag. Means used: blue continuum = 17.8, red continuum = 16.1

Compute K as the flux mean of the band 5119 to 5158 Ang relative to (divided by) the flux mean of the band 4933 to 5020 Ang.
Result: 0.96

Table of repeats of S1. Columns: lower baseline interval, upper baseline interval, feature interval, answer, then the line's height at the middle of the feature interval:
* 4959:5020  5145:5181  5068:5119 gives -0.05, 16.7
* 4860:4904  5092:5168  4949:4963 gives -0.02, 17.5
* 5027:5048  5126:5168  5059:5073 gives 0.01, 17.6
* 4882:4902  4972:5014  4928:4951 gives -0.01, 18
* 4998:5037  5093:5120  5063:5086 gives 0.03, 17.5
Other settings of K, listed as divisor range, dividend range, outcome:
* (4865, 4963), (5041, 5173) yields 0.96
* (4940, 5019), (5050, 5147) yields 0.98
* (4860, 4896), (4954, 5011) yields 1.03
